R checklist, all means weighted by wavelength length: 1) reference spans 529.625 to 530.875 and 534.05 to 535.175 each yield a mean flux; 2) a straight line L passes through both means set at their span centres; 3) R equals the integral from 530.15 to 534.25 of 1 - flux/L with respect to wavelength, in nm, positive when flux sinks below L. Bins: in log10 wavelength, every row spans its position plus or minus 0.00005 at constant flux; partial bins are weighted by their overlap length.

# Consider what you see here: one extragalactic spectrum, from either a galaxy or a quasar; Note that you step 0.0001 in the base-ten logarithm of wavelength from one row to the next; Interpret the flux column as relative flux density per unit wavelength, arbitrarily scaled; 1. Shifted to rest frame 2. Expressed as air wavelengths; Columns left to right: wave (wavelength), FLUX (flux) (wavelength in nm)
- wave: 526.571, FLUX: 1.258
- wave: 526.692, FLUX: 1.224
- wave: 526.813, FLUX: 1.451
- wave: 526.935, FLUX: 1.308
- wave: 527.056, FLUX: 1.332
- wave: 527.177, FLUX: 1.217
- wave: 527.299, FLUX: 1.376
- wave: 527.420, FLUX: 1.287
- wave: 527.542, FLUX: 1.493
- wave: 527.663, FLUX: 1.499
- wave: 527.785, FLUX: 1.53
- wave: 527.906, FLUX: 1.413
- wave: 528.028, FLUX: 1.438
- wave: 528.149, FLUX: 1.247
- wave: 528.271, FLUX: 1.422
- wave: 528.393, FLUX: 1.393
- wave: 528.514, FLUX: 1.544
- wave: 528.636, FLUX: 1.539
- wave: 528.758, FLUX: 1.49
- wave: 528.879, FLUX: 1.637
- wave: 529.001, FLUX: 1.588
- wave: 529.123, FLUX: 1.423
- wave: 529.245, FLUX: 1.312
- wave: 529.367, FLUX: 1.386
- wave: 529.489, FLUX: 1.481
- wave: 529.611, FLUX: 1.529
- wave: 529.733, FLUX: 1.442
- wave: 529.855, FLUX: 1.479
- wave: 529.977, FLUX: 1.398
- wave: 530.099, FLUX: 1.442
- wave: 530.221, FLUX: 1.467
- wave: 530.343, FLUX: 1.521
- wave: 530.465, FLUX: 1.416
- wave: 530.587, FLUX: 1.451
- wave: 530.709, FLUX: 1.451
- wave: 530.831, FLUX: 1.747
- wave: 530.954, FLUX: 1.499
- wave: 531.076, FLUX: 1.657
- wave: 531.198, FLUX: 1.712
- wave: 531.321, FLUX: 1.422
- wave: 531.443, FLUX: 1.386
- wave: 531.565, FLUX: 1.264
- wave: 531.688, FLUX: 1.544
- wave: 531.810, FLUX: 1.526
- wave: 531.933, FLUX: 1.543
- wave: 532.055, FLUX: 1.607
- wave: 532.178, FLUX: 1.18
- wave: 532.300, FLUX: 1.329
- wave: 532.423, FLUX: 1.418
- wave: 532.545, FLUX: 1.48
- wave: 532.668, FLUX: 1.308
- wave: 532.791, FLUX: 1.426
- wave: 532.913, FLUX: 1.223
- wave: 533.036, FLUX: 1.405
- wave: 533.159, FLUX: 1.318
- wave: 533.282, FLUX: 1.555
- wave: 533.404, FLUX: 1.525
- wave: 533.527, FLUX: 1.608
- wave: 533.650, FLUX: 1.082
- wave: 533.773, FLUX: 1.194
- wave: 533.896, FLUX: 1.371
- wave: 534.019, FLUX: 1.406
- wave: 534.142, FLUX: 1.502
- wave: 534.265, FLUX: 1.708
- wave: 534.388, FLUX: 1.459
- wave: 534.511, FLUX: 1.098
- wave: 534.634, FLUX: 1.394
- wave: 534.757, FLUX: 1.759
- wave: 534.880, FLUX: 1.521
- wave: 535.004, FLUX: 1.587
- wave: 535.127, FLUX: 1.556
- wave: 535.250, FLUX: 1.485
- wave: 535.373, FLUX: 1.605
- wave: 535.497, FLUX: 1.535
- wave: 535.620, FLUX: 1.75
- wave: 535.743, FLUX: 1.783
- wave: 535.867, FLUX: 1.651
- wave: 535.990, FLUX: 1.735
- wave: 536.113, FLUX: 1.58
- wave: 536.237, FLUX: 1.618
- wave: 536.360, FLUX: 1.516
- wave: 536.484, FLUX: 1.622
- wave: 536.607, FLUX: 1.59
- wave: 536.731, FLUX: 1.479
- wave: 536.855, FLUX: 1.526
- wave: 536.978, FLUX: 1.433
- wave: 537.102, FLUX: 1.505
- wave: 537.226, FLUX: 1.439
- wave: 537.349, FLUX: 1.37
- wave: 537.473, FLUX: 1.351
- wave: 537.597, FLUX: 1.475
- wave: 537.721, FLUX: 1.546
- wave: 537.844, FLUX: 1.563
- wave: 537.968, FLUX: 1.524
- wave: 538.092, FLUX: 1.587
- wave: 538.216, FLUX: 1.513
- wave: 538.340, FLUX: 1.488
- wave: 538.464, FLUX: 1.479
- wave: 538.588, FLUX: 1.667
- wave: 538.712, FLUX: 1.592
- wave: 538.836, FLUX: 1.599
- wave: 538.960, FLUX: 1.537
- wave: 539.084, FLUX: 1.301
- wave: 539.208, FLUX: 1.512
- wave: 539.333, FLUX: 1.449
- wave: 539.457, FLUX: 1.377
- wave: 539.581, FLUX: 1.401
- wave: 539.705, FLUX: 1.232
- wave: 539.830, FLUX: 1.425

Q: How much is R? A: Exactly 0.13 nm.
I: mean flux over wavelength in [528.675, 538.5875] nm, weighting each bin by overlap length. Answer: 1.49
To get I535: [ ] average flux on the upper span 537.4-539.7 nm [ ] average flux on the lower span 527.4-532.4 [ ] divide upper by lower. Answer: 1.0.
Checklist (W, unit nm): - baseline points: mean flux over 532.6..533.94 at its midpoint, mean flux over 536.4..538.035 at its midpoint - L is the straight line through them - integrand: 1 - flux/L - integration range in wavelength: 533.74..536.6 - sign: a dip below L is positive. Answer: -0.23 nm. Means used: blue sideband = 1.37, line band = 1.55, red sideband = 1.49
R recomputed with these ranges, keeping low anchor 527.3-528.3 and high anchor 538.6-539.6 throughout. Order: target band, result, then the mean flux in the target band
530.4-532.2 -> -0.082 nm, 1.5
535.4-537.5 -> -0.136 nm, 1.56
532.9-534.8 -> 0.048 nm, 1.41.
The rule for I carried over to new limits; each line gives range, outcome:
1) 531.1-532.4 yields 1.46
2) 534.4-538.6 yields 1.54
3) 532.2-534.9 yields 1.41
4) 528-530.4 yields 1.46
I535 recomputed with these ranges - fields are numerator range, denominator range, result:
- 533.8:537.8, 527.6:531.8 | 1.03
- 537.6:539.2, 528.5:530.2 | 1.04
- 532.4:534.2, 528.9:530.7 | 0.95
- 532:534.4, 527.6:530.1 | 0.96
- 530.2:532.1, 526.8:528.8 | 1.07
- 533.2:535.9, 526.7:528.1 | 1.08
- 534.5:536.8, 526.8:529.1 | 1.11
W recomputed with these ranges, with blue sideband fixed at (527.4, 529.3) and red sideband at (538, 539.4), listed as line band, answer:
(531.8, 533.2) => 0.08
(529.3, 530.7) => 0.01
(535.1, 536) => -0.08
